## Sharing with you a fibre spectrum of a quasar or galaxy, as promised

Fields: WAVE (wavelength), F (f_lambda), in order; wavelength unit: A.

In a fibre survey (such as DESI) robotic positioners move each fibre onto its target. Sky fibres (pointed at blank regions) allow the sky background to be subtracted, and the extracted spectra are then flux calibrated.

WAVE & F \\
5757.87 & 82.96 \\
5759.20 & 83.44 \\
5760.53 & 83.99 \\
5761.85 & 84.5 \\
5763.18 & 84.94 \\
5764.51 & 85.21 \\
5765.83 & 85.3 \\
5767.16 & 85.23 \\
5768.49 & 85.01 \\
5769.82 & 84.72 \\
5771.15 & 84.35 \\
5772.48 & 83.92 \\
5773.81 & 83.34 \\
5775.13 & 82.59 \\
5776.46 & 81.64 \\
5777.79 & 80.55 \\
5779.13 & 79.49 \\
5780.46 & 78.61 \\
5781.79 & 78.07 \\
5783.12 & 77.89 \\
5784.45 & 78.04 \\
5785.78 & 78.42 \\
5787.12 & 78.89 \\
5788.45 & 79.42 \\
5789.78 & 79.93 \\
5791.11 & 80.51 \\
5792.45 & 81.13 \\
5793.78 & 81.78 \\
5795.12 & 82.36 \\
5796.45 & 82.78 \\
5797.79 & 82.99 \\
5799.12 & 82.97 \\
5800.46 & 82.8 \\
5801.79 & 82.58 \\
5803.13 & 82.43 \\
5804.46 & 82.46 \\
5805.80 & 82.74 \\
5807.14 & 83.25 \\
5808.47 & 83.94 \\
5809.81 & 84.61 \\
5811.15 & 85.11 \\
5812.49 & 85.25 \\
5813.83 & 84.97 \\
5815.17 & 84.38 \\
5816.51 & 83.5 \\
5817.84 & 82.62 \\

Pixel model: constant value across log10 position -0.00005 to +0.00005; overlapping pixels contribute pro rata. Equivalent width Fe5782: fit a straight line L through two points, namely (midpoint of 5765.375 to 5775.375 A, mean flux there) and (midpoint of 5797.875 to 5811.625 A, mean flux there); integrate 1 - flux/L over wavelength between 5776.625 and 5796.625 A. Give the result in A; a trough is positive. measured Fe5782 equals 1.0 A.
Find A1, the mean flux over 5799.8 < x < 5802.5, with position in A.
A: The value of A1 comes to 82.7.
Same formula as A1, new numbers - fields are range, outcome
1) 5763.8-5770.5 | 85.1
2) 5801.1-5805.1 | 82.7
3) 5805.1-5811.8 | 83.9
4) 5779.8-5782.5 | 78.4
